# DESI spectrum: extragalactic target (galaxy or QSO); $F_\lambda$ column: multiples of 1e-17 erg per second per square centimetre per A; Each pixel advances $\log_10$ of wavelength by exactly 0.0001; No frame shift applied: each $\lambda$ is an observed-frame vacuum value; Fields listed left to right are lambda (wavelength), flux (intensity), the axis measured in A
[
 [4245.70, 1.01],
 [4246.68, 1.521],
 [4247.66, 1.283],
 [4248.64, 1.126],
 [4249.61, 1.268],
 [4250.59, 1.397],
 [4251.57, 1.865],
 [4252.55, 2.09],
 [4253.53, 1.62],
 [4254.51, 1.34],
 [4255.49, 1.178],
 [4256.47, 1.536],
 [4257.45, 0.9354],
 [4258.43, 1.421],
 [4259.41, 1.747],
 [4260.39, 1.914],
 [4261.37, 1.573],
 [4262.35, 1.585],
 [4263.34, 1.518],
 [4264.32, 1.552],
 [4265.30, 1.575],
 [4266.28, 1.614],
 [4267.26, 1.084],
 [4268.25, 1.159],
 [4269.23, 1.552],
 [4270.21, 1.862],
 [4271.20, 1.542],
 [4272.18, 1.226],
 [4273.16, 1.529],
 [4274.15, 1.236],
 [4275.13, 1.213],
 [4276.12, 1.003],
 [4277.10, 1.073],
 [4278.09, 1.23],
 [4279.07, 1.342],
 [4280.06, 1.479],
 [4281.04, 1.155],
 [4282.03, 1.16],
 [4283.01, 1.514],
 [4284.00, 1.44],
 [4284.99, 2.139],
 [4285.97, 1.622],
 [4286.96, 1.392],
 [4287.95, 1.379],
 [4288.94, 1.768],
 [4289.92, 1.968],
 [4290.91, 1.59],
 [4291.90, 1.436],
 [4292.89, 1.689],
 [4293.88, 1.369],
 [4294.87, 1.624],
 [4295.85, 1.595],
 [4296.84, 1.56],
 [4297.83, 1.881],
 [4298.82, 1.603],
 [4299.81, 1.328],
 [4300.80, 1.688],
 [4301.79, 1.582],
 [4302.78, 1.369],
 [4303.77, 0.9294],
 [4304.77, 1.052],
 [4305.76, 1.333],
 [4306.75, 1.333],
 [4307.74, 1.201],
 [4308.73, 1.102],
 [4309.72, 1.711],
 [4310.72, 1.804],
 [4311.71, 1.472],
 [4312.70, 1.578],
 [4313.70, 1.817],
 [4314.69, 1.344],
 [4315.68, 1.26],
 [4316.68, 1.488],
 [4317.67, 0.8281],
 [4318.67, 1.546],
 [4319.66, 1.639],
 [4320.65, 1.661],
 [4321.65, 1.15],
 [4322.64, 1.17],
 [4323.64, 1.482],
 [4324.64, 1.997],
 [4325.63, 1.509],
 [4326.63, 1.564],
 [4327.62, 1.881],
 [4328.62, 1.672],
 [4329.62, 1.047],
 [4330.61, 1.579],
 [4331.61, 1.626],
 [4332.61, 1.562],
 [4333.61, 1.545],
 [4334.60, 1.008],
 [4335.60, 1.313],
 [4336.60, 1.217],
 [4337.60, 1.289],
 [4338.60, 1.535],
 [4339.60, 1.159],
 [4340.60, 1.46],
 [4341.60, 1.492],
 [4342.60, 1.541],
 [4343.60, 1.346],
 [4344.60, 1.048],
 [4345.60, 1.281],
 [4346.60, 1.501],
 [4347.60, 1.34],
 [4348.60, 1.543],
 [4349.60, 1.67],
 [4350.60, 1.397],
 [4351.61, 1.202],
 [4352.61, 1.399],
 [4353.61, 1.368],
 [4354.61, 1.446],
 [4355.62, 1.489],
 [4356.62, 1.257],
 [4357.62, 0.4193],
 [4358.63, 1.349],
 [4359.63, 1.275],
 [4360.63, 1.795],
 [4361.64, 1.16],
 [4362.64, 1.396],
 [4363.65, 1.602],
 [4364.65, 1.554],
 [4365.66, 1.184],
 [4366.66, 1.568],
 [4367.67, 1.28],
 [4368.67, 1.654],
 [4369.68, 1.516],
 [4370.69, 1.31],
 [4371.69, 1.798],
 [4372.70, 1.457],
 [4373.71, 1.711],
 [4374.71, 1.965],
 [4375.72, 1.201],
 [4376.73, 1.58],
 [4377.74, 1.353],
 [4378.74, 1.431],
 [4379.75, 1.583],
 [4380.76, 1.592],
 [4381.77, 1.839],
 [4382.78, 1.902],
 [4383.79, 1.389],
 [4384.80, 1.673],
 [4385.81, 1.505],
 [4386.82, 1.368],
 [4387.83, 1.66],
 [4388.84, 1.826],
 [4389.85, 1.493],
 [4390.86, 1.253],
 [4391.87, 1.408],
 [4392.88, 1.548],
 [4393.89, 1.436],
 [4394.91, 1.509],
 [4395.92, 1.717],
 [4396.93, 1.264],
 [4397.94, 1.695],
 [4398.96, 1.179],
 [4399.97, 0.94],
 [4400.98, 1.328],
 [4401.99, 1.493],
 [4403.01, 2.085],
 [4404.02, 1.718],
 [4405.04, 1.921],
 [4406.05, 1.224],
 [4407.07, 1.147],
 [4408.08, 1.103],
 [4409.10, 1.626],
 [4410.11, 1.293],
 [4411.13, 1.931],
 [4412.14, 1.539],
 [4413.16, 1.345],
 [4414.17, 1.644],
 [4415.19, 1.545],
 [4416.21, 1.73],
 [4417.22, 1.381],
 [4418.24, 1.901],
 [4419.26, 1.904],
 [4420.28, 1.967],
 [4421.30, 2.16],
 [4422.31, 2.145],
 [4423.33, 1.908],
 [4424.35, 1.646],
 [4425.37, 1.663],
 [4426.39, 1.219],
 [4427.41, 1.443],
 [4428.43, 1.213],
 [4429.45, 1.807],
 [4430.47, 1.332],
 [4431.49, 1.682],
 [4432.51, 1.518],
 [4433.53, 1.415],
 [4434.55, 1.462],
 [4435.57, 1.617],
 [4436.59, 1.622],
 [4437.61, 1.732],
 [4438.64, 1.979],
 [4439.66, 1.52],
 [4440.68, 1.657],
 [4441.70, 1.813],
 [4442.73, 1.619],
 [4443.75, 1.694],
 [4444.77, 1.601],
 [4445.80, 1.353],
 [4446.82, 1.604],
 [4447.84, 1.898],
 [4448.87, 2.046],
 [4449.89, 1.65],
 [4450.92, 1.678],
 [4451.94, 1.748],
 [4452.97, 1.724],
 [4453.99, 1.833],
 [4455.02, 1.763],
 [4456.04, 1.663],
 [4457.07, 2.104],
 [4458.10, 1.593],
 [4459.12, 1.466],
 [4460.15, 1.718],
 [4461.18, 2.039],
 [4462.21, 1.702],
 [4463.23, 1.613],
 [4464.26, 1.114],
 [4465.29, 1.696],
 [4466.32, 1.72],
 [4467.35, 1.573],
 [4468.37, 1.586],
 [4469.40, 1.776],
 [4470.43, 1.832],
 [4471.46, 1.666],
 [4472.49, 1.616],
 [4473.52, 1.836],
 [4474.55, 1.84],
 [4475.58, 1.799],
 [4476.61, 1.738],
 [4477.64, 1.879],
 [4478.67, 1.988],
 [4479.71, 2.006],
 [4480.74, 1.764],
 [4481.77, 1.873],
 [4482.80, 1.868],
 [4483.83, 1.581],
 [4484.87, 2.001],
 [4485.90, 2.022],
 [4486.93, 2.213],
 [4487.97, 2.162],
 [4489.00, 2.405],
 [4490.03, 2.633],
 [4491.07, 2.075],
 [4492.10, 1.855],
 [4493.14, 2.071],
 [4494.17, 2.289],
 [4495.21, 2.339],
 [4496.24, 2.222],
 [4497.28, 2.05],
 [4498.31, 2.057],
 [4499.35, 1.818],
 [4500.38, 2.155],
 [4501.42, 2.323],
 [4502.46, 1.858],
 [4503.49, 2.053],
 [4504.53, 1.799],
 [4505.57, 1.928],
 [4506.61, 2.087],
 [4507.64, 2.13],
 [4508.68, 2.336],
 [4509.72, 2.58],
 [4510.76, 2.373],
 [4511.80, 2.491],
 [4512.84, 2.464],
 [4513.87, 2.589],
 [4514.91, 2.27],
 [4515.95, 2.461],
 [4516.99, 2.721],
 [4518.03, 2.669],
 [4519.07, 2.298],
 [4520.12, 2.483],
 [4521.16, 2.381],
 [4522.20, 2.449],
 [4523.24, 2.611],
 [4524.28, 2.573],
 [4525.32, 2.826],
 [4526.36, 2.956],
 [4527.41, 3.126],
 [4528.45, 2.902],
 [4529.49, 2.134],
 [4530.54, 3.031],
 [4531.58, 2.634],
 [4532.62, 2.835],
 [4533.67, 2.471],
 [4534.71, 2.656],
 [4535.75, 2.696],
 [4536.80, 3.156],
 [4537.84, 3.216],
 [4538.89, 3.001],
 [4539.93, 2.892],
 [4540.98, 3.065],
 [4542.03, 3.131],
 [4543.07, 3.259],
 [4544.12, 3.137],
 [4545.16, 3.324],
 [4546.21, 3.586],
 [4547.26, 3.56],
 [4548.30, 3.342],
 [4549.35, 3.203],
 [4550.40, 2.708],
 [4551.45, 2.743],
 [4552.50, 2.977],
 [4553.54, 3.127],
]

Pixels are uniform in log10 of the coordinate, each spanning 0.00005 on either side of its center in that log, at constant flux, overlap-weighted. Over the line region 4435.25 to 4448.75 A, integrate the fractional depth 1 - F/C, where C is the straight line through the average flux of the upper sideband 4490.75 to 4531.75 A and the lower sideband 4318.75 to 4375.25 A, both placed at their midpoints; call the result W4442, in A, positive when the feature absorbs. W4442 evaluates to 2.0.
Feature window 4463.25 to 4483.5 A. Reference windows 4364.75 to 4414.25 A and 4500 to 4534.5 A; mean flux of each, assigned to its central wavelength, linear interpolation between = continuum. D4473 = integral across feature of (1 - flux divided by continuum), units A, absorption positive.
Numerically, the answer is 3.7 A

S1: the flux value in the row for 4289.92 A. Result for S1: 1.968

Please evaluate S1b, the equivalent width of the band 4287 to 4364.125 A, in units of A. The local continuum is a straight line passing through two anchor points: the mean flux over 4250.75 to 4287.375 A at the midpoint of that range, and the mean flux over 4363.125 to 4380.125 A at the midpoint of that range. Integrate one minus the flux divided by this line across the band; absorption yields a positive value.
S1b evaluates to 2.7 A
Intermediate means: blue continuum 1.46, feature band 1.44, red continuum 1.51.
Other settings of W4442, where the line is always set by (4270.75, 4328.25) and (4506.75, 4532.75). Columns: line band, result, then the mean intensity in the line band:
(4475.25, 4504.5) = 4.6 A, 2.04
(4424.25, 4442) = 4.7 A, 1.57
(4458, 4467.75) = 2.8 A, 1.62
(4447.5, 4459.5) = 2.5 A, 1.77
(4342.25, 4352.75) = 1.9 A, 1.39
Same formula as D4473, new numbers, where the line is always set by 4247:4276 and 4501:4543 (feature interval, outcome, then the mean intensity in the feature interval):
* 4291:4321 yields 3.4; 1.46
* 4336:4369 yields 8.6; 1.37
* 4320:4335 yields 2.1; 1.5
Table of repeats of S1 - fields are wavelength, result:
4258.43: 1.421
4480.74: 1.764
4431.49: 1.682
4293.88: 1.369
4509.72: 2.58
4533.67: 2.471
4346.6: 1.501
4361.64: 1.16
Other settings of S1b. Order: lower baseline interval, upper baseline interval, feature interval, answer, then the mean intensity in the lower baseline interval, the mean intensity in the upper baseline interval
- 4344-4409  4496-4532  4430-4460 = 4.00 A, 1.46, 2.4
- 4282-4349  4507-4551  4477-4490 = 2.59 A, 1.47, 2.78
